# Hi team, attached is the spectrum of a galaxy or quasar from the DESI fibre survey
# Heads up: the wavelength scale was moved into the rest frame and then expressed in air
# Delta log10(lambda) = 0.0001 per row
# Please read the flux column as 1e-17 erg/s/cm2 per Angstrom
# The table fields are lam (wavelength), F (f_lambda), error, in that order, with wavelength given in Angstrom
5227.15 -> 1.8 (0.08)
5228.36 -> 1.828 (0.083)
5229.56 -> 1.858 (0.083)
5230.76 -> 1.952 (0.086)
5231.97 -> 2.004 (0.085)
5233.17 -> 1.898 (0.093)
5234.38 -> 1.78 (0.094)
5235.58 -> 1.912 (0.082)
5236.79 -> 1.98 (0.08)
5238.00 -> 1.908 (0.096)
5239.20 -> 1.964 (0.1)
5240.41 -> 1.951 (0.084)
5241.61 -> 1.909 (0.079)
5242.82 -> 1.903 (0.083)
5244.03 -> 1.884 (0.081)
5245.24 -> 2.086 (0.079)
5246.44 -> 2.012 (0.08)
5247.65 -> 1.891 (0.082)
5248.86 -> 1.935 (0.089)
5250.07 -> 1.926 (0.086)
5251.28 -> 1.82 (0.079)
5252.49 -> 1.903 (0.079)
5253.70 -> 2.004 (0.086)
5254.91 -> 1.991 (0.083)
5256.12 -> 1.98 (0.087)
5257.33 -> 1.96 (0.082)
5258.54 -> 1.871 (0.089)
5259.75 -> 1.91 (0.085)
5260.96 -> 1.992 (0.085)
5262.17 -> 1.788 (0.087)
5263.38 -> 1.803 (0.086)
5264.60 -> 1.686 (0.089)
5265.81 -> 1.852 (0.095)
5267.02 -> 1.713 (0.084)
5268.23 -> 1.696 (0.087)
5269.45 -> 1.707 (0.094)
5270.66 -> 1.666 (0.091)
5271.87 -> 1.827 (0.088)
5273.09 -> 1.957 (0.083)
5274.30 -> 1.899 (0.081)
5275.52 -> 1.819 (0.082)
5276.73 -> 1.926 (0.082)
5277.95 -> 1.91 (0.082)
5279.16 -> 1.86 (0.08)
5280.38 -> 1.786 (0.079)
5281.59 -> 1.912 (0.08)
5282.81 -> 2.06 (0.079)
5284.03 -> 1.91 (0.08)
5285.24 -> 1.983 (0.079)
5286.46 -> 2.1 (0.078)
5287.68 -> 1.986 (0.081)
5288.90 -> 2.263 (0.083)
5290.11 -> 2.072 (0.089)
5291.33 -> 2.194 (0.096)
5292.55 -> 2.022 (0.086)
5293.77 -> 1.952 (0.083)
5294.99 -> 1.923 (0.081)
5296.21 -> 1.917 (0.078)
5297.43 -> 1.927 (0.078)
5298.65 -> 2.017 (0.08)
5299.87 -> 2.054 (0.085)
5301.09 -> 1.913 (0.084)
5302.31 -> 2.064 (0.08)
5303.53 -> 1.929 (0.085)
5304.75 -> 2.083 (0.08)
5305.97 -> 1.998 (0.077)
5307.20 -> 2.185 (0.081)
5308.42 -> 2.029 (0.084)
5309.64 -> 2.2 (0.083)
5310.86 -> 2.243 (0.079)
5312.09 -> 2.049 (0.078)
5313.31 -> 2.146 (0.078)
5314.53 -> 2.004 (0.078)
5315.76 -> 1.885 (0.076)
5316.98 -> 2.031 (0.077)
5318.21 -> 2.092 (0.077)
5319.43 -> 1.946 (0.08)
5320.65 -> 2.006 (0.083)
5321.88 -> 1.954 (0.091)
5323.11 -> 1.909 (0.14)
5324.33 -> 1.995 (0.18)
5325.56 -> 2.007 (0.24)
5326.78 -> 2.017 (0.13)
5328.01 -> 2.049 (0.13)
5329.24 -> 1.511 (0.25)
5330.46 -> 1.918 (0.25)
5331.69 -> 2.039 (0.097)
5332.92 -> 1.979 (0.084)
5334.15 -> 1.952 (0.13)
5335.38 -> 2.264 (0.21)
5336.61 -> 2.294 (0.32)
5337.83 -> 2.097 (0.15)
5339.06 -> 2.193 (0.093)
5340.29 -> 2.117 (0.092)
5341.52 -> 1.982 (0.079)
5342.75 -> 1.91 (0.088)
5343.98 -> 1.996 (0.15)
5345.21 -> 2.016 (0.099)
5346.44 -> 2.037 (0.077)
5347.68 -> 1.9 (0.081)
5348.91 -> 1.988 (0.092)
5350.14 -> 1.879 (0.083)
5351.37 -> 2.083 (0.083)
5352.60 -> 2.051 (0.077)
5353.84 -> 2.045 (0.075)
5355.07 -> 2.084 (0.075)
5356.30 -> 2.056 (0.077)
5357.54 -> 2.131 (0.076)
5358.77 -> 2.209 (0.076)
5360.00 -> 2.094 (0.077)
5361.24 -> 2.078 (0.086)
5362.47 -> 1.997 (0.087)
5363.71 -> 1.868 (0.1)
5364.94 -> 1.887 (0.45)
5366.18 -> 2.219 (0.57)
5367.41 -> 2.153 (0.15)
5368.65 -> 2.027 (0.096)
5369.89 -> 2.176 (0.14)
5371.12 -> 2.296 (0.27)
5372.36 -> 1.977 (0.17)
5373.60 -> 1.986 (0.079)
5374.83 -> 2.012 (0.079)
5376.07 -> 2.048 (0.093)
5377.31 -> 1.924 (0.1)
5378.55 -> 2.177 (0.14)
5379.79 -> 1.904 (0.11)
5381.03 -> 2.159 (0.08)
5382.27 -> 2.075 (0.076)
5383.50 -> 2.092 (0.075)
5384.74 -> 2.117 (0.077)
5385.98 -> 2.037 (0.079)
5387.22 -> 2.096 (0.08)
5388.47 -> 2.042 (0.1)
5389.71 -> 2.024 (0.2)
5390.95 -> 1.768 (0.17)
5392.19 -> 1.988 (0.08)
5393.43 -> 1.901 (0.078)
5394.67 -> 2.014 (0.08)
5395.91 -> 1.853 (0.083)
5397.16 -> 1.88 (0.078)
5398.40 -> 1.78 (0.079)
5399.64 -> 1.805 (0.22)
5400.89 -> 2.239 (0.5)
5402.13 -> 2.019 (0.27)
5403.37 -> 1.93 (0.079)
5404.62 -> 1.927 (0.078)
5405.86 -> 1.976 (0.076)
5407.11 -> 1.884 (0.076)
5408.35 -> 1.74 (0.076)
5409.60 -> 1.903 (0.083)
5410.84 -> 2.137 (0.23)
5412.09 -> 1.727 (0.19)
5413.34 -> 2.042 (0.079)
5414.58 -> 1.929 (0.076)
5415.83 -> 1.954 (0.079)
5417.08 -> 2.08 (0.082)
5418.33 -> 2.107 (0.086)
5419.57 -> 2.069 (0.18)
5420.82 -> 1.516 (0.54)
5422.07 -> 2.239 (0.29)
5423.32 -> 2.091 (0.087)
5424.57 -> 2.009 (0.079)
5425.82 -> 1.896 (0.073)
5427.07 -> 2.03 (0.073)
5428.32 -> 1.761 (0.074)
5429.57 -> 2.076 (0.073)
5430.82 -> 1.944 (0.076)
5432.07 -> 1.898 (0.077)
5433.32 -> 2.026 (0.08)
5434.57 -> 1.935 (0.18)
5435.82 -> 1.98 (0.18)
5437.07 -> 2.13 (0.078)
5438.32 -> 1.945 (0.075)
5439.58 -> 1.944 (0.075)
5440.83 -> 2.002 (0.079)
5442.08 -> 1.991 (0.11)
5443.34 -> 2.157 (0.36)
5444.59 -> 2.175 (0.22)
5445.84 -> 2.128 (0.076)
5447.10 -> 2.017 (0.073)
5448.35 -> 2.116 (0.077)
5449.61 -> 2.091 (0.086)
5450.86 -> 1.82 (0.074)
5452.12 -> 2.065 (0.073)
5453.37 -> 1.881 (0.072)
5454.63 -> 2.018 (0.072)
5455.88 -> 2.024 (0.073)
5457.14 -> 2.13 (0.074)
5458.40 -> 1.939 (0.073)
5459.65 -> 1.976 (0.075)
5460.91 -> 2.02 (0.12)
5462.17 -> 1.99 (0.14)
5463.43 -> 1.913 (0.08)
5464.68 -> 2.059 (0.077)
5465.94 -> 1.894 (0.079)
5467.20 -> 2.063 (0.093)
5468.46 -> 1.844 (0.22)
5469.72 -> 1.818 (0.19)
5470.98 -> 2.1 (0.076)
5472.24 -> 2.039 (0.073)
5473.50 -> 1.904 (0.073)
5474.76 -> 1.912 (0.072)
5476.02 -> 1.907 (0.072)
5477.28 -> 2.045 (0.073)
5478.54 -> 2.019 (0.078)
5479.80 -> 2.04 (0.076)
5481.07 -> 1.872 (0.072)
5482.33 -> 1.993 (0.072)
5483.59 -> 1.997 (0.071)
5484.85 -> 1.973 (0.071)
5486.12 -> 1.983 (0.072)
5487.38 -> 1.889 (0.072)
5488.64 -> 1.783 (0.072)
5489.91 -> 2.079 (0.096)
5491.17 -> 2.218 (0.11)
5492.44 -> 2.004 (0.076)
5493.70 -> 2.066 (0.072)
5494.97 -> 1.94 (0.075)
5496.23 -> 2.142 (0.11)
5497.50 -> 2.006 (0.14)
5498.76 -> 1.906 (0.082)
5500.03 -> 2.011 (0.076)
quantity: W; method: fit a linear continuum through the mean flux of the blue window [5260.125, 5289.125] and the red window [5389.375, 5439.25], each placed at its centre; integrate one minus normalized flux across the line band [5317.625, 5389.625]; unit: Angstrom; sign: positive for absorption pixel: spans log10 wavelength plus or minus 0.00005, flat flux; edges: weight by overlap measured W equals -4.4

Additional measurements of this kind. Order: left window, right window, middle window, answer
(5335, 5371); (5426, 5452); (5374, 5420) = 1.2 Angstrom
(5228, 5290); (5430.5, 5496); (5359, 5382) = -1.2 Angstrom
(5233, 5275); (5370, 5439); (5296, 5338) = -2.1 Angstrom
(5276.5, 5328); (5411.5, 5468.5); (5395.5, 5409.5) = 0.6 Angstrom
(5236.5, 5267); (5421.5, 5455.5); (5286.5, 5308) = -1.1 Angstrom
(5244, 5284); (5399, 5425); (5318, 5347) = -1.4 Angstrom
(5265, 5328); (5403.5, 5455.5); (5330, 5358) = -1.0 Angstrom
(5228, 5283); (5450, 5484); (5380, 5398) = -0.5 Angstrom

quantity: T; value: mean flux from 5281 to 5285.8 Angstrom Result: 1.97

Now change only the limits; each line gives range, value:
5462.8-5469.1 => 1.96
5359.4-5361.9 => 2.08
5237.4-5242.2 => 1.94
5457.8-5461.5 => 1.98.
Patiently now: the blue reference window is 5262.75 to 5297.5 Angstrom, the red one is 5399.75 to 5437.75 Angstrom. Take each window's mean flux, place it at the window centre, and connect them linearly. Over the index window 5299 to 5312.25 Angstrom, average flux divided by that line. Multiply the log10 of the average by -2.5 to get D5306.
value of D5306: -0.08 mag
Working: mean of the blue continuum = 1.91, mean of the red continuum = 1.97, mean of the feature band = 2.07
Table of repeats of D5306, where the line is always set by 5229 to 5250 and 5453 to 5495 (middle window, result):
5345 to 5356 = -0.03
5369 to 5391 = -0.05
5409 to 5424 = -0.01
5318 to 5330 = 0.00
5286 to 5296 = -0.06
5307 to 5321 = -0.06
